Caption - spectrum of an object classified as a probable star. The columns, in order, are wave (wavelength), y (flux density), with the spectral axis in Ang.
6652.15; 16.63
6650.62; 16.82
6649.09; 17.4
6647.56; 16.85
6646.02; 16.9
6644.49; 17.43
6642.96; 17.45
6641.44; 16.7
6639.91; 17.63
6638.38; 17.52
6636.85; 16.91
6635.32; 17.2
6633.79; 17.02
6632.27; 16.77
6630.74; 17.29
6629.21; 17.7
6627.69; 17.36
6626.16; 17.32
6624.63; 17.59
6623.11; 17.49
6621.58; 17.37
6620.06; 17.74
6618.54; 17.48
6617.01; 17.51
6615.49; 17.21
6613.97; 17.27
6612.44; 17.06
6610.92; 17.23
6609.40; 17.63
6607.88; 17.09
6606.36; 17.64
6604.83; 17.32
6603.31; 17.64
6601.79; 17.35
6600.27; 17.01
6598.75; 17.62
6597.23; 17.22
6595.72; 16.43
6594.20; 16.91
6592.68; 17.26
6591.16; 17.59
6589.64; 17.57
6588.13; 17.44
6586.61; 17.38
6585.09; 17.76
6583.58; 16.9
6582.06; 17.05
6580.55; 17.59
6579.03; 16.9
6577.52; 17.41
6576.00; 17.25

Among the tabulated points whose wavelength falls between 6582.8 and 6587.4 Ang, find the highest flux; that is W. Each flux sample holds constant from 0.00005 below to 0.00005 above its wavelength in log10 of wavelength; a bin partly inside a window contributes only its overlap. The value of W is 17.76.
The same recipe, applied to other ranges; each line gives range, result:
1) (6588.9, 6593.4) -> 17.59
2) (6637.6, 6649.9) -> 17.63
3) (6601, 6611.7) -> 17.64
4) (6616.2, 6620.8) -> 17.74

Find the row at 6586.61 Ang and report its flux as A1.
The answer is 17.38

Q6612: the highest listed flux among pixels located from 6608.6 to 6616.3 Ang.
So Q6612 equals 17.63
